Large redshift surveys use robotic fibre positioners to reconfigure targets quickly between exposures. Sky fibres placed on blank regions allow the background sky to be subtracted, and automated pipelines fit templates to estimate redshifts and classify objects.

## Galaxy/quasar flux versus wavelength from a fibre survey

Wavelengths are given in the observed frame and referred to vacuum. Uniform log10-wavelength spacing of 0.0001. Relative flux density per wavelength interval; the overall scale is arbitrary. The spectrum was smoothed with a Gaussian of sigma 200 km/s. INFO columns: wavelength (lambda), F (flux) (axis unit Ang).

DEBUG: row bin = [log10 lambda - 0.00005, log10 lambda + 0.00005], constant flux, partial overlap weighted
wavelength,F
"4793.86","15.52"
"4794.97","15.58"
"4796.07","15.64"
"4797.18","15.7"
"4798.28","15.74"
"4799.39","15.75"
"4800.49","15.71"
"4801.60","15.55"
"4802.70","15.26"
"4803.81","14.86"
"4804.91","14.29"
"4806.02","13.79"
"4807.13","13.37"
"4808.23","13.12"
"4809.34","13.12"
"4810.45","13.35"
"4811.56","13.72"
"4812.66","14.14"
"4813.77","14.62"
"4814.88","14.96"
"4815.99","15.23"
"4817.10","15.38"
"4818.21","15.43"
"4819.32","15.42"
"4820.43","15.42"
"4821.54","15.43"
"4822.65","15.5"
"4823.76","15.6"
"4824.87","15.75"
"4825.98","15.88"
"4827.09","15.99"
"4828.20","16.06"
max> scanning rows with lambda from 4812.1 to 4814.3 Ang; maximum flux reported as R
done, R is 14.62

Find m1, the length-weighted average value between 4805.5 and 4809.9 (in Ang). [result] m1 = 13.3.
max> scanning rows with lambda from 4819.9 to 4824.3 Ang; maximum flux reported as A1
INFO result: 15.6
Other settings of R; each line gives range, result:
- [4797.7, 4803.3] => 15.75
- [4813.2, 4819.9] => 15.43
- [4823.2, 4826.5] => 15.88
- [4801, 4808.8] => 15.55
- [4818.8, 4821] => 15.42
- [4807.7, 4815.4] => 14.96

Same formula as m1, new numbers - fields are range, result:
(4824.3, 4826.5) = 15.8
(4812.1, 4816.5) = 14.7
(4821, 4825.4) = 15.6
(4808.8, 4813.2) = 13.6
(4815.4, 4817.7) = 15.3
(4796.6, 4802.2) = 15.7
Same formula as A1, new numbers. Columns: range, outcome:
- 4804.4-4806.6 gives 14.29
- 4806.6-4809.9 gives 13.37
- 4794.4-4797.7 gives 15.7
